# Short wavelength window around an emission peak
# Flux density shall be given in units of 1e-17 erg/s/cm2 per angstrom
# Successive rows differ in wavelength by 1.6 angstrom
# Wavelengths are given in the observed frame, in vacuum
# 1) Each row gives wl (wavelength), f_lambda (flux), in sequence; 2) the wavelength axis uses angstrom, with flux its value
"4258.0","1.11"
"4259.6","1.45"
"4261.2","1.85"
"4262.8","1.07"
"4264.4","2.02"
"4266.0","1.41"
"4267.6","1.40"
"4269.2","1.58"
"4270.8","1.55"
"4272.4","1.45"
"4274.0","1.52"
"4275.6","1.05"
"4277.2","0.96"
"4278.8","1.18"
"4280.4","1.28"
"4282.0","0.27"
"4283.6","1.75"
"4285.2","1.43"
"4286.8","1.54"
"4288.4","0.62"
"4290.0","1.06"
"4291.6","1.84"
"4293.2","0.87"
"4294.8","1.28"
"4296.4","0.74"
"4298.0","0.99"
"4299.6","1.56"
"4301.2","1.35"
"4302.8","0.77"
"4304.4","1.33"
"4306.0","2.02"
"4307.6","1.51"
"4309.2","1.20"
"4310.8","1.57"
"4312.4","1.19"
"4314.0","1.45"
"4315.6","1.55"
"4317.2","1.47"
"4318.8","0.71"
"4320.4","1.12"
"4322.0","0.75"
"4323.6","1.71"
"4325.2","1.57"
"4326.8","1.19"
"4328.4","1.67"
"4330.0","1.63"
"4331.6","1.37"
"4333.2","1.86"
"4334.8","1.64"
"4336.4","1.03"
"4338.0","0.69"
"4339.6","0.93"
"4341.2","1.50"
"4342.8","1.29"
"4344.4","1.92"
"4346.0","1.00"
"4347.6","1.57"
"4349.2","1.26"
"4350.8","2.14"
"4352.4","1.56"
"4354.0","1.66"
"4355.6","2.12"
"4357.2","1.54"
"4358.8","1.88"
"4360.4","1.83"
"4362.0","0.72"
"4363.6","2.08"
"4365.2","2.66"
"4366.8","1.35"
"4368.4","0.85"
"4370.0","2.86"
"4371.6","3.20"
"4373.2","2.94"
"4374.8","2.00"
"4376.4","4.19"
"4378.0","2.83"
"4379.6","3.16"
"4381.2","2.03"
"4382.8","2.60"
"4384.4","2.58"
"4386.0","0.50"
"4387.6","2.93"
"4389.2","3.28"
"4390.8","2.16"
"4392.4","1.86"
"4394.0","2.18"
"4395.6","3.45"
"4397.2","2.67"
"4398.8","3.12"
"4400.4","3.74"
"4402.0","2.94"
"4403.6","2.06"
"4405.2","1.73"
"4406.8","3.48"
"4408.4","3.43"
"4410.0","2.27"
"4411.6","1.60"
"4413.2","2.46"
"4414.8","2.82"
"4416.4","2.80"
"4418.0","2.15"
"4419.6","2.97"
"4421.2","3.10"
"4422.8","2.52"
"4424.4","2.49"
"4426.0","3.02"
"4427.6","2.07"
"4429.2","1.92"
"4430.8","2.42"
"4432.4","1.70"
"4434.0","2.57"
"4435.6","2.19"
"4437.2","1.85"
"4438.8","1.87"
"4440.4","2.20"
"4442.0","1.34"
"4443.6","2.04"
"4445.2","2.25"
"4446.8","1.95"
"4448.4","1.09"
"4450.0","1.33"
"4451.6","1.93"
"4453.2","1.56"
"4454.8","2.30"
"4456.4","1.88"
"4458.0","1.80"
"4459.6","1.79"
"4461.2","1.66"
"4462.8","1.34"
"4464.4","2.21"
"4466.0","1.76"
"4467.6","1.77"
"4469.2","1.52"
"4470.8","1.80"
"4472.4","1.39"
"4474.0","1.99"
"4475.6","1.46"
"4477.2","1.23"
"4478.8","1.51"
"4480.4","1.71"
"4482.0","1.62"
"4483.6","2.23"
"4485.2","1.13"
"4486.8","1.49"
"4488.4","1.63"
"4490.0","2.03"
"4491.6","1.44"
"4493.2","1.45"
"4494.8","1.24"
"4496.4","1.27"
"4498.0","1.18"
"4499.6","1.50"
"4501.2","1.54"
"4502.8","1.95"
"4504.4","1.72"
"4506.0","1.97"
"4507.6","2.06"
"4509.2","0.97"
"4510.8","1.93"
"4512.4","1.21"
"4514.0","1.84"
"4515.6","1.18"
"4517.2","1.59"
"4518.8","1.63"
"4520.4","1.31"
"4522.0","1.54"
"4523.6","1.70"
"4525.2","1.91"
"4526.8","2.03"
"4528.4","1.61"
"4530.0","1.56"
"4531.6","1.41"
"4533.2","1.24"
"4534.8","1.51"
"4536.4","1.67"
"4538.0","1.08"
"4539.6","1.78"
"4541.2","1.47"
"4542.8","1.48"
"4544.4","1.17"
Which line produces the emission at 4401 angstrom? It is C IV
